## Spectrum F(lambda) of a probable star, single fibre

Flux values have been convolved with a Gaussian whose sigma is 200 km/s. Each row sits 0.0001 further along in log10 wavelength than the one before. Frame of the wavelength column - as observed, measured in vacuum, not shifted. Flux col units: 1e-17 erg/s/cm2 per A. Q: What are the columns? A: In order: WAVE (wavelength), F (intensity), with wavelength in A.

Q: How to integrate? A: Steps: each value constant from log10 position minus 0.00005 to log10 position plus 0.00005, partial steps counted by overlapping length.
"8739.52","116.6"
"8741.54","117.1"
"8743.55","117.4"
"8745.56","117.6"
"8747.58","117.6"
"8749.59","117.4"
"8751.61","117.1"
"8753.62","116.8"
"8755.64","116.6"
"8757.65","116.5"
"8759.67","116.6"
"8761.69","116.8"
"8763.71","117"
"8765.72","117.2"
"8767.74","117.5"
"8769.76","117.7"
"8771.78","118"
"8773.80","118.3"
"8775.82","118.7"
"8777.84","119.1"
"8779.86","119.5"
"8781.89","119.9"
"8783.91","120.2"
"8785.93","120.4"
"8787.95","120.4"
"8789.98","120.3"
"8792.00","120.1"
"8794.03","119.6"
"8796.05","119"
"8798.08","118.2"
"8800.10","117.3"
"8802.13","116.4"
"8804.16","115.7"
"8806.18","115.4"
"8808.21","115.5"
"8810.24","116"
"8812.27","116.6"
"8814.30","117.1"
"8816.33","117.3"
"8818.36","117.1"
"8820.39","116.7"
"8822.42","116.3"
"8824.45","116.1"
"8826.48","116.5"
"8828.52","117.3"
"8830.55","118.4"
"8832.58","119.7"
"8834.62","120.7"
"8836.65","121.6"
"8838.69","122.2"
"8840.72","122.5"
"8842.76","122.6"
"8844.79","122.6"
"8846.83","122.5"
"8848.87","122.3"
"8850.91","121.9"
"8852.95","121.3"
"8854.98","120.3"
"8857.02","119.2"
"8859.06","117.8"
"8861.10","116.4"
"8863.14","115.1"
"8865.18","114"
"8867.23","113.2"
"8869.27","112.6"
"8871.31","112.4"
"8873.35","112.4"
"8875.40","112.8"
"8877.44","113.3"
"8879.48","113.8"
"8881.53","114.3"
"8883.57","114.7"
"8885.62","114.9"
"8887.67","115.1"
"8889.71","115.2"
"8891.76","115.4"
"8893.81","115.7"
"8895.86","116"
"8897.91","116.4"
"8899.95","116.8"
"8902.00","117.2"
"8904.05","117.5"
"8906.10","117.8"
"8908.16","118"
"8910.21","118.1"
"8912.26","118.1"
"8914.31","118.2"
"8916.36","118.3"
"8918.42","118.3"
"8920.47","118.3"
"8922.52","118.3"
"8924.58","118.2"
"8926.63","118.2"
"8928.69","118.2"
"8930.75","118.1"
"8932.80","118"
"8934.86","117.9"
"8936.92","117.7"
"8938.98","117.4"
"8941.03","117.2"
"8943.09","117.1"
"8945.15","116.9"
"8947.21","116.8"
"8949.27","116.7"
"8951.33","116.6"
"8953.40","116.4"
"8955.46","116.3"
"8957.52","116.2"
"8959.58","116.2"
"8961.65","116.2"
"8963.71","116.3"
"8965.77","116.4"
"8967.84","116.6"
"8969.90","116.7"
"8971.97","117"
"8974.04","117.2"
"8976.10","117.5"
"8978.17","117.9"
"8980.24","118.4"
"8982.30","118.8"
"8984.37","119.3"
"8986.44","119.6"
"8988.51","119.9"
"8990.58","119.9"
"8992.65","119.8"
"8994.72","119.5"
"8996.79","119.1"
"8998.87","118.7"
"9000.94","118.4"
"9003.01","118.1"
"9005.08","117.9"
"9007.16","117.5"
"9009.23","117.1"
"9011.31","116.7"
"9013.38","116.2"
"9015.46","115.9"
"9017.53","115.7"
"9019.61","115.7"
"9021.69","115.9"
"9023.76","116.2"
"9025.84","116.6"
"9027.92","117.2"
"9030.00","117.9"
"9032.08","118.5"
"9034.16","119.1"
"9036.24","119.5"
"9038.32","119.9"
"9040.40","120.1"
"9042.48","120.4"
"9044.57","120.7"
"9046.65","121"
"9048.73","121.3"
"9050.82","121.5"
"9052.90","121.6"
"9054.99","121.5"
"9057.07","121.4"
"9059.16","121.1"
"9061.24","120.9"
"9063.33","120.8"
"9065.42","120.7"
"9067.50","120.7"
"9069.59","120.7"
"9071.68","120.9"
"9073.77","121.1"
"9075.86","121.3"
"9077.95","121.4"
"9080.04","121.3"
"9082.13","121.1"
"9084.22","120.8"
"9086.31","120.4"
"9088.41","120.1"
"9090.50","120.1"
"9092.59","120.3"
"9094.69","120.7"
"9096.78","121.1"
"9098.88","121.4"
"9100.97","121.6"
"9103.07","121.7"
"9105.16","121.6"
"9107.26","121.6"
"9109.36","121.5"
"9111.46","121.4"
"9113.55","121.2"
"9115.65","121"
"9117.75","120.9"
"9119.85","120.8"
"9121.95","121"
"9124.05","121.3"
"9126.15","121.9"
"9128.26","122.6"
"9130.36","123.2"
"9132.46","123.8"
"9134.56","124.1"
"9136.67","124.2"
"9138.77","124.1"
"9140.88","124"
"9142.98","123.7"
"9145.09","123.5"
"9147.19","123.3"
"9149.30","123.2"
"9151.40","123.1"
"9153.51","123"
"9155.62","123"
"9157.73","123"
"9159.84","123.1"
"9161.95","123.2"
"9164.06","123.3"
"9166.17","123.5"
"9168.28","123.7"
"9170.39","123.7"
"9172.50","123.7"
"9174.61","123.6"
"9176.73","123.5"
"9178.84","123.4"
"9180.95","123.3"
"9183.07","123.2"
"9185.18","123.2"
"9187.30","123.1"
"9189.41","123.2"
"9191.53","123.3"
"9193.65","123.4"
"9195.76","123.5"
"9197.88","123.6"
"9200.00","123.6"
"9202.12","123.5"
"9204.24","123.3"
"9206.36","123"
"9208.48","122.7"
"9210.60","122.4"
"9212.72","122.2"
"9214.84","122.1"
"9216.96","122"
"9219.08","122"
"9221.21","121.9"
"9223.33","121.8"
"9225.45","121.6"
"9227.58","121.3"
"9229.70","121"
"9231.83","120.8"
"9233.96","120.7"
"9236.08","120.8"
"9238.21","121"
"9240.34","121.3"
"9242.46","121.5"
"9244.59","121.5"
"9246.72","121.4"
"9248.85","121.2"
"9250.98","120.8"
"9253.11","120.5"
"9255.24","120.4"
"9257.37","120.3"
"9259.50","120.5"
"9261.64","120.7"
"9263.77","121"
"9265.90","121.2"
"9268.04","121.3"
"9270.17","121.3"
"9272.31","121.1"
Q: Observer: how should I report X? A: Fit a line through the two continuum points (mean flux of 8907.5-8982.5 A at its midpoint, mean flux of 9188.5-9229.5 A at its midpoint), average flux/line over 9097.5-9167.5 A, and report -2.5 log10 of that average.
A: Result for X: -0.01 mag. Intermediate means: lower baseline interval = 117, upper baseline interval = 123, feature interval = 123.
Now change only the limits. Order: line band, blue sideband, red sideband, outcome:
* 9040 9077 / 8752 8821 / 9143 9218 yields 0.00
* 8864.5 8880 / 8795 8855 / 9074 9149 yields 0.06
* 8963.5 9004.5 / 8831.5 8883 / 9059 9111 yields 0.01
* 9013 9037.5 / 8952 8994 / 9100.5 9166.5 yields 0.02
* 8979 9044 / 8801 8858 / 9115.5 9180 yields 0.03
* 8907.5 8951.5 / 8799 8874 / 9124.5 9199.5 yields 0.01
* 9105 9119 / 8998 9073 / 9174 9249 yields -0.01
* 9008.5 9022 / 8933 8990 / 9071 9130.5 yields 0.02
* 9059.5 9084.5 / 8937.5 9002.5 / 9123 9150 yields 0.00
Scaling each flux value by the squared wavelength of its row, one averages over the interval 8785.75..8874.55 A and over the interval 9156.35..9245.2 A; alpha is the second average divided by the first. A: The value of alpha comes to 1.1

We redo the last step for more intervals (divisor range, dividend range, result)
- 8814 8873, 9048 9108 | 1.08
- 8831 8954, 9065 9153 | 1.09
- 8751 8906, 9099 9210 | 1.12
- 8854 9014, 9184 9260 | 1.11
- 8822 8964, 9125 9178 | 1.11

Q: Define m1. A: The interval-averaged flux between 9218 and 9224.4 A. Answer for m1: 122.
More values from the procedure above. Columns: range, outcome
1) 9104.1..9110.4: 122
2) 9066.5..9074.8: 121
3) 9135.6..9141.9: 124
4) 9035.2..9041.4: 120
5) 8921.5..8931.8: 118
